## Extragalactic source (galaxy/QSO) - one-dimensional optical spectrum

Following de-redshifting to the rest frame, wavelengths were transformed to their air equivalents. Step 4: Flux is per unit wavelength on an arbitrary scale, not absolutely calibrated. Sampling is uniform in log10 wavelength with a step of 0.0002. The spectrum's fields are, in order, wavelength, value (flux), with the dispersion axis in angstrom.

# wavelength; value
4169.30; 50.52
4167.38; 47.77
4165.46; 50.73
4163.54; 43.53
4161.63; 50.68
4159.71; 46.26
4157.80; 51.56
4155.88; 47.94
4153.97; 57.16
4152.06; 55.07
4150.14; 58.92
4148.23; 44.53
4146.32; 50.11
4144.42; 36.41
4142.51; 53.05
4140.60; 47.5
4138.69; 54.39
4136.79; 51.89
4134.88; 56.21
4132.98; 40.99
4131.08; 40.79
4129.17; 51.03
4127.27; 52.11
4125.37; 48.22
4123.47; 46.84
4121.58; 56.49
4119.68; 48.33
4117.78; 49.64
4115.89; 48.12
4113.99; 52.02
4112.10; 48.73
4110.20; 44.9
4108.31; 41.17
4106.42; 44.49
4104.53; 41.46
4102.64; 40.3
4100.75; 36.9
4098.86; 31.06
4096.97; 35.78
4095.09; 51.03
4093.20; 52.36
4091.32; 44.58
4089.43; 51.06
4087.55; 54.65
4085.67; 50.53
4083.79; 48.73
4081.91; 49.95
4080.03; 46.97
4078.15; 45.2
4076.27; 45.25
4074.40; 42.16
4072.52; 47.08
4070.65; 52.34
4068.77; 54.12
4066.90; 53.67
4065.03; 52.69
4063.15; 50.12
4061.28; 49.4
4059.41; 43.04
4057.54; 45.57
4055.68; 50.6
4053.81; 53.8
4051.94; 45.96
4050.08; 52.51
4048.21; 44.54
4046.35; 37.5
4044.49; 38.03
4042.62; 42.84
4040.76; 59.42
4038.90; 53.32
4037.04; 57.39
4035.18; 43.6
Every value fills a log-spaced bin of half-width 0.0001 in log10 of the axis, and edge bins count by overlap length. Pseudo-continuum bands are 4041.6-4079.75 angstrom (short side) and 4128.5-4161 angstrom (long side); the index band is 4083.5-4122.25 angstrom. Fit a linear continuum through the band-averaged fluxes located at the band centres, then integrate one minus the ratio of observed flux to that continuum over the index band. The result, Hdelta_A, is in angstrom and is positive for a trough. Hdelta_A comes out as 1.8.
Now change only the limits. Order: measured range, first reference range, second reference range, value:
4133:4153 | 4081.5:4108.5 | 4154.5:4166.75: -1.1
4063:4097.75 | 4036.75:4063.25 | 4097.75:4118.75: -2.5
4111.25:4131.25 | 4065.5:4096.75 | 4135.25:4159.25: 0.2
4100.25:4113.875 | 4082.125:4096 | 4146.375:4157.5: 2.0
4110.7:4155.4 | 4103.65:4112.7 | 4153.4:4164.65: -3.2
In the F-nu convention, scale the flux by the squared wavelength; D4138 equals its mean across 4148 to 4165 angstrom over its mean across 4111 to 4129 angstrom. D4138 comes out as 1.03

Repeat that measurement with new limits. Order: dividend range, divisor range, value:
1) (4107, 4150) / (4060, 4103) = 1.05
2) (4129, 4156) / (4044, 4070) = 1.08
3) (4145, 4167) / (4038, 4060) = 1.12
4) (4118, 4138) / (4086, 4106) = 1.14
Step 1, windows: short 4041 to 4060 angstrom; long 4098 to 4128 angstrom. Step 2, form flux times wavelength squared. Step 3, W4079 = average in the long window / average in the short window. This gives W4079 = 1.0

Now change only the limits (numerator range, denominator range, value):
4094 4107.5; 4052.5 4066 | 0.84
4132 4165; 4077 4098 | 1.07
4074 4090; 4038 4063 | 1.04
